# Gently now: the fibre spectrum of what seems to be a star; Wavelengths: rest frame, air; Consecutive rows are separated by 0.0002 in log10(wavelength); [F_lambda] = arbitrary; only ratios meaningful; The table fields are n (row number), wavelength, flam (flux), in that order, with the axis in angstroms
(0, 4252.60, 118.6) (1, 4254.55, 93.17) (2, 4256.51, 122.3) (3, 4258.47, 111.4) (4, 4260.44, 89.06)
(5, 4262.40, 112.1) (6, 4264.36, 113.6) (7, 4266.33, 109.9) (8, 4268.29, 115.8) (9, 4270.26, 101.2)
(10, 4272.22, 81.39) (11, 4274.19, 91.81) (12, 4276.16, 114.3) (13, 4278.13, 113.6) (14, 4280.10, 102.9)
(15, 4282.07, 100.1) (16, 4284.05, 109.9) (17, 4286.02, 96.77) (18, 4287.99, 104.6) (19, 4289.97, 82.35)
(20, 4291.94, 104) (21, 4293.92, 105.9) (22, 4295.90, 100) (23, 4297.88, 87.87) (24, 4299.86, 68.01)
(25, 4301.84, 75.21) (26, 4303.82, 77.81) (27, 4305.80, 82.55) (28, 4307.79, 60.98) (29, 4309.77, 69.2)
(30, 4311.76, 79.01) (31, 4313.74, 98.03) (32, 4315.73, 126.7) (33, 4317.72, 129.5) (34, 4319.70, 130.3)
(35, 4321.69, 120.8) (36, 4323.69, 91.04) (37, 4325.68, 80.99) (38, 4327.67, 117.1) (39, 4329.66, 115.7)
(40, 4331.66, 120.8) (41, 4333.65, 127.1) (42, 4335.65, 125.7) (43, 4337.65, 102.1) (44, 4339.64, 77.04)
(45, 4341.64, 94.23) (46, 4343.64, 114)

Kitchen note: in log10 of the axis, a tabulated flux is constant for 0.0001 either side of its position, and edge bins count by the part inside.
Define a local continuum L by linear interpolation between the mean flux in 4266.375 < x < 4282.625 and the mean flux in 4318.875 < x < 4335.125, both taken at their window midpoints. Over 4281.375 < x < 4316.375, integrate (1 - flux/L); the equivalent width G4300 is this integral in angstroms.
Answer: 5.72 angstroms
